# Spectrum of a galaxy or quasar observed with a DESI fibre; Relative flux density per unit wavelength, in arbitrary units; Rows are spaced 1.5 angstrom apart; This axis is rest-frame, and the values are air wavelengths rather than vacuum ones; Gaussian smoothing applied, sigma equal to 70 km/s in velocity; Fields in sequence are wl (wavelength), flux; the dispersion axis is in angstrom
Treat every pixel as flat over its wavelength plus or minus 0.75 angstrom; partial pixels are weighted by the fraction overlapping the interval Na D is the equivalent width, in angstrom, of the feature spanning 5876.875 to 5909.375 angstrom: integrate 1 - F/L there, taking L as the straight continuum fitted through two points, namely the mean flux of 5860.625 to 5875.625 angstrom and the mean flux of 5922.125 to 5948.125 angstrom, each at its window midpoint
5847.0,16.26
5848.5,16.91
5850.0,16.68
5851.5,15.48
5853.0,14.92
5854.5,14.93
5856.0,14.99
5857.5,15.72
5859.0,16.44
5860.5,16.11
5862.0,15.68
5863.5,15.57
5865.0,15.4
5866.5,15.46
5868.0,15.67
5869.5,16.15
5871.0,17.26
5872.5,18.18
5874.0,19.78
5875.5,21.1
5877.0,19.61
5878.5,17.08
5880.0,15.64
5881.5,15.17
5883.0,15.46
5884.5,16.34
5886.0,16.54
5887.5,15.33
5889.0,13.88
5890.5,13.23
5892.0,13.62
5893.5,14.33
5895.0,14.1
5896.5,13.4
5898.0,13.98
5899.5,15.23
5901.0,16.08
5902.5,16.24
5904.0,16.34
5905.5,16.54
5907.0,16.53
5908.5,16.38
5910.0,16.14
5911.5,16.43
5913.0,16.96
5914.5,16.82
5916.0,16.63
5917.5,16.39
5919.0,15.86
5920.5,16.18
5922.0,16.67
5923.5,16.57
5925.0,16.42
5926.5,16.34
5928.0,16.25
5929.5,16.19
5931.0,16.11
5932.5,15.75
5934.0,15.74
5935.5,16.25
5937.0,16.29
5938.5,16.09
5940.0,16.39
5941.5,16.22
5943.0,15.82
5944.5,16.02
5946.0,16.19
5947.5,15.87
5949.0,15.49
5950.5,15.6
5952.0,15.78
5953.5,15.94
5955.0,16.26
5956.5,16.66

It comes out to 2.2 angstrom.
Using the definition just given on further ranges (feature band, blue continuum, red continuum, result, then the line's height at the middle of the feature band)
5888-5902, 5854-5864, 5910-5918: 1.7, 16.3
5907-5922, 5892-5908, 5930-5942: -0.8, 15.6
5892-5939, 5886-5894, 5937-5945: -2.2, 15.2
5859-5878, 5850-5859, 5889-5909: -2.3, 15.3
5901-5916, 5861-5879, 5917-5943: 0.1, 16.6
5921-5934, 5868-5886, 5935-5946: 0.1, 16.4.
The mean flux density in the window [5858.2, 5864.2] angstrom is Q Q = 16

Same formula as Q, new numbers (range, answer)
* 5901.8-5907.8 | 16.4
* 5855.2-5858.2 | 15.3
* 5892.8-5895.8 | 14.2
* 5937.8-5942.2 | 16.2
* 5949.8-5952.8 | 15.7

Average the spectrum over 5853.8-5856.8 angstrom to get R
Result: 15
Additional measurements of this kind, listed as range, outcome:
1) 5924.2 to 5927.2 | 16.4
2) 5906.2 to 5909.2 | 16.5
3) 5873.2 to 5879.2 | 19.4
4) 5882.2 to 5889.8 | 15.5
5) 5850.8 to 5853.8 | 15.2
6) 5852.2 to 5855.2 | 14.9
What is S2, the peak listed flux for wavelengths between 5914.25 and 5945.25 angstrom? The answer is 16.82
